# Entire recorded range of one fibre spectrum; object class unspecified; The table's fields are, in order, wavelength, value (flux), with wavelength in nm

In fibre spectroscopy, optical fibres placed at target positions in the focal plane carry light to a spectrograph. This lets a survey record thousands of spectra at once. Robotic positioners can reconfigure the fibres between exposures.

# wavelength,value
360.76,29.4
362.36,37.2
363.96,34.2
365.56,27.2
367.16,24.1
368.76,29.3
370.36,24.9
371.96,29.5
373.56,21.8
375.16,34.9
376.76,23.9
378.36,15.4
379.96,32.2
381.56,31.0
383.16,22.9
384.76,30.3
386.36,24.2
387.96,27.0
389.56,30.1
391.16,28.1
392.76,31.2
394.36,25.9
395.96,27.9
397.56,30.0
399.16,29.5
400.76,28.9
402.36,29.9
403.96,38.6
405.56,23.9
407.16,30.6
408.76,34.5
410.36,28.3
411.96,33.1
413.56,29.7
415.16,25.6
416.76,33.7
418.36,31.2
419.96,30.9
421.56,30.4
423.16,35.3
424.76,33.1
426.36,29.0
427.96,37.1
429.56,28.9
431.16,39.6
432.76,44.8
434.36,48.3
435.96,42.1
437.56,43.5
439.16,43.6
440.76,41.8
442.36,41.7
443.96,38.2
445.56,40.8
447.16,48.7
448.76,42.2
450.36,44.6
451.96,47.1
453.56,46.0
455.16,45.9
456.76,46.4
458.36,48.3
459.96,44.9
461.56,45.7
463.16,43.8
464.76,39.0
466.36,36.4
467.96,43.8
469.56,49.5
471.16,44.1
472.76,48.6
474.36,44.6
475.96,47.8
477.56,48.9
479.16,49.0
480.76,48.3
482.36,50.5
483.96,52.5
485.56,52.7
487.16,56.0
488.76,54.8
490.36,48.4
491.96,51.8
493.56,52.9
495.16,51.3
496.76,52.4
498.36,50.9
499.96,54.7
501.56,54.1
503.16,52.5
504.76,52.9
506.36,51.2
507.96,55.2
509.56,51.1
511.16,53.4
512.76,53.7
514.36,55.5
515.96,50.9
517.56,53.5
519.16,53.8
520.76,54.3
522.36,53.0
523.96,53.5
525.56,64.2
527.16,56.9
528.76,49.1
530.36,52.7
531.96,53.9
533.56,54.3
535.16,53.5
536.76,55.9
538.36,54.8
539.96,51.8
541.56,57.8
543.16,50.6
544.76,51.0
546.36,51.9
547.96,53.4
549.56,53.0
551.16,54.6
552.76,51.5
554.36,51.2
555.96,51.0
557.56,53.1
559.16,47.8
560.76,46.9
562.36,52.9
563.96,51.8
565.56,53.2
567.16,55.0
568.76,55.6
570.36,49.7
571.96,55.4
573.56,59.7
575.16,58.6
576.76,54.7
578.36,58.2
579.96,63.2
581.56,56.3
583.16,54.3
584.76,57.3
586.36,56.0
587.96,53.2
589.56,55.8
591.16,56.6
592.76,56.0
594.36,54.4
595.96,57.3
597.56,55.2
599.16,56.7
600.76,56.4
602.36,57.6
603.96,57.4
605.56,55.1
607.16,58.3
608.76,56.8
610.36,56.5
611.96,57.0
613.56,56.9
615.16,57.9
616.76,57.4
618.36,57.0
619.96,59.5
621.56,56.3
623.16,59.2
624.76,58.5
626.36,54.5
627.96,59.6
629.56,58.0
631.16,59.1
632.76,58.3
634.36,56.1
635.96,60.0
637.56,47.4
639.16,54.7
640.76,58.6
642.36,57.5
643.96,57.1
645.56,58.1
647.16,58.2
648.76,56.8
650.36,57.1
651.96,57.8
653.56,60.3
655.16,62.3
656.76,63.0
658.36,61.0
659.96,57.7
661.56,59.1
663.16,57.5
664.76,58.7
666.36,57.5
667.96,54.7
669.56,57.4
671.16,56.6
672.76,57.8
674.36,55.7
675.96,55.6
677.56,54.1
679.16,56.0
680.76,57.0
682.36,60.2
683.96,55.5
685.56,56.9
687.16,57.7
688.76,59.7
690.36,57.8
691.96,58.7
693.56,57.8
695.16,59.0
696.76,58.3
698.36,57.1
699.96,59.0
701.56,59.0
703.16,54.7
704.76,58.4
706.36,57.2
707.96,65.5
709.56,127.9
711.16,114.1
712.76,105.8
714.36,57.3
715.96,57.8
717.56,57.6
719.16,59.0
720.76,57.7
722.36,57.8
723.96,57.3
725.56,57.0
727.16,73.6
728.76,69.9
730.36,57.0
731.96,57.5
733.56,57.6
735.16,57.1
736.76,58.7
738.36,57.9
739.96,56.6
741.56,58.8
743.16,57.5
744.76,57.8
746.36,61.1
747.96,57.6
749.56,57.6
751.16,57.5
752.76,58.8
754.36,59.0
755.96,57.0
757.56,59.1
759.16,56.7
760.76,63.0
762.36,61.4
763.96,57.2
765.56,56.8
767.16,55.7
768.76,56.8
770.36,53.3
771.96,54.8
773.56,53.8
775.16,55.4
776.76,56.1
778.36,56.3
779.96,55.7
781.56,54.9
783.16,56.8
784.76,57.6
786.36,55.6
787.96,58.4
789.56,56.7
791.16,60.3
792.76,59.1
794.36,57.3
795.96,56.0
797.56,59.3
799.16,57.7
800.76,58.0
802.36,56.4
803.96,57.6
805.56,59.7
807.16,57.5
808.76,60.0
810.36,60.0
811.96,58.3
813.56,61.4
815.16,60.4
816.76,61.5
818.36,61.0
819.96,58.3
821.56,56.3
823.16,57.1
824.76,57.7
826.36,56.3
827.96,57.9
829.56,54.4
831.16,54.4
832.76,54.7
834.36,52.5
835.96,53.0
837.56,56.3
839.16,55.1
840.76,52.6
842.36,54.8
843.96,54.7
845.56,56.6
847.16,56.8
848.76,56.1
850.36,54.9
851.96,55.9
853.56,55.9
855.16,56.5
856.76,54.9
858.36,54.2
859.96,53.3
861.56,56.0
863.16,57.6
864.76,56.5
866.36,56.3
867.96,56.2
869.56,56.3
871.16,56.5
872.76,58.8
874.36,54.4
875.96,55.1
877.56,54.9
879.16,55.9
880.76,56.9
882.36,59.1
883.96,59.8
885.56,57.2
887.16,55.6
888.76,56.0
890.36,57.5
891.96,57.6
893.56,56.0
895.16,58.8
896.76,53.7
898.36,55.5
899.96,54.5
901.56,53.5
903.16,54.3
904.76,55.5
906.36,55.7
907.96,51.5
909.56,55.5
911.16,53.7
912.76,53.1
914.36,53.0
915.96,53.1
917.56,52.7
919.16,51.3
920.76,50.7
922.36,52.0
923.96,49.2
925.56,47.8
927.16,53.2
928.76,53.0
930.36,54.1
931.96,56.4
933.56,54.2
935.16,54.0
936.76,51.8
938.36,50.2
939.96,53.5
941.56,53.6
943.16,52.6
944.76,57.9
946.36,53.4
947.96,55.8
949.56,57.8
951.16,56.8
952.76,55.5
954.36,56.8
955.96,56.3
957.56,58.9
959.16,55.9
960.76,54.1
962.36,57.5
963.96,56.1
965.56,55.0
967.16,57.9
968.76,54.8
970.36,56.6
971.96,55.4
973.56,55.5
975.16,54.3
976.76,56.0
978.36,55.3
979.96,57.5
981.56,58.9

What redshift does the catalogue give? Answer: 0.082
